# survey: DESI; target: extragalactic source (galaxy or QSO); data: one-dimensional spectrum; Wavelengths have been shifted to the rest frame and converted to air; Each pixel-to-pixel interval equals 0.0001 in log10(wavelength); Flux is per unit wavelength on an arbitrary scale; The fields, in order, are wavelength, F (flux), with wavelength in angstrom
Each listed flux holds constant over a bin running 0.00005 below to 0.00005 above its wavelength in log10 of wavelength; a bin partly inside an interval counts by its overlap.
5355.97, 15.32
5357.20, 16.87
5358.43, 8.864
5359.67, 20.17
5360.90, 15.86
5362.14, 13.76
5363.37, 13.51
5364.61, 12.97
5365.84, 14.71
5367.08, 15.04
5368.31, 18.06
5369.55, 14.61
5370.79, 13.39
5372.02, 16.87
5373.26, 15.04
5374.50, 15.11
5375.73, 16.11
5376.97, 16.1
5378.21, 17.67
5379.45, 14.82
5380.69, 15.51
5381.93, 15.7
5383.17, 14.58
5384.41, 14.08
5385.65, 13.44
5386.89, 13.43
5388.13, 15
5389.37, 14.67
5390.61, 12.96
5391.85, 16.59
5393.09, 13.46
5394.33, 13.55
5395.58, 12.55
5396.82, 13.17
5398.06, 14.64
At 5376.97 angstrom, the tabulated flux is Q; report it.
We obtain 16.1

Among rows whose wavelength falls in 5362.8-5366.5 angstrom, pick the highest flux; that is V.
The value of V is 14.71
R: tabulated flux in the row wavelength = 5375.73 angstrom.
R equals 16.11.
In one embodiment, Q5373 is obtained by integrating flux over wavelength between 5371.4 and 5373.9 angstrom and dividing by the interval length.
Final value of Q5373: 15.9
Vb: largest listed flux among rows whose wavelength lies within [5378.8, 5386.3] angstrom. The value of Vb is 15.7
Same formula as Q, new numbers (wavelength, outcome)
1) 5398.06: 14.64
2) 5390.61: 12.96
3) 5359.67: 20.17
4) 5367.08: 15.04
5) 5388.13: 15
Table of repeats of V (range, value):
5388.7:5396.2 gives 16.59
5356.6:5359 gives 16.87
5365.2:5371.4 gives 18.06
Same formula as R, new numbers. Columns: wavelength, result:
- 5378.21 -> 17.67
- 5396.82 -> 13.17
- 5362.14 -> 13.76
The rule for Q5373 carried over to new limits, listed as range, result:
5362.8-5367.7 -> 14.1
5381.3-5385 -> 14.8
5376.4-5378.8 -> 16.9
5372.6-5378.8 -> 16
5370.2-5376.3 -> 15.3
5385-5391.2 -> 13.9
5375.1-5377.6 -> 16.1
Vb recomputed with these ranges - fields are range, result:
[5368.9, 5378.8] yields 17.67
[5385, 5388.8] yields 15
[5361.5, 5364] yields 13.76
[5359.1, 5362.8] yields 20.17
